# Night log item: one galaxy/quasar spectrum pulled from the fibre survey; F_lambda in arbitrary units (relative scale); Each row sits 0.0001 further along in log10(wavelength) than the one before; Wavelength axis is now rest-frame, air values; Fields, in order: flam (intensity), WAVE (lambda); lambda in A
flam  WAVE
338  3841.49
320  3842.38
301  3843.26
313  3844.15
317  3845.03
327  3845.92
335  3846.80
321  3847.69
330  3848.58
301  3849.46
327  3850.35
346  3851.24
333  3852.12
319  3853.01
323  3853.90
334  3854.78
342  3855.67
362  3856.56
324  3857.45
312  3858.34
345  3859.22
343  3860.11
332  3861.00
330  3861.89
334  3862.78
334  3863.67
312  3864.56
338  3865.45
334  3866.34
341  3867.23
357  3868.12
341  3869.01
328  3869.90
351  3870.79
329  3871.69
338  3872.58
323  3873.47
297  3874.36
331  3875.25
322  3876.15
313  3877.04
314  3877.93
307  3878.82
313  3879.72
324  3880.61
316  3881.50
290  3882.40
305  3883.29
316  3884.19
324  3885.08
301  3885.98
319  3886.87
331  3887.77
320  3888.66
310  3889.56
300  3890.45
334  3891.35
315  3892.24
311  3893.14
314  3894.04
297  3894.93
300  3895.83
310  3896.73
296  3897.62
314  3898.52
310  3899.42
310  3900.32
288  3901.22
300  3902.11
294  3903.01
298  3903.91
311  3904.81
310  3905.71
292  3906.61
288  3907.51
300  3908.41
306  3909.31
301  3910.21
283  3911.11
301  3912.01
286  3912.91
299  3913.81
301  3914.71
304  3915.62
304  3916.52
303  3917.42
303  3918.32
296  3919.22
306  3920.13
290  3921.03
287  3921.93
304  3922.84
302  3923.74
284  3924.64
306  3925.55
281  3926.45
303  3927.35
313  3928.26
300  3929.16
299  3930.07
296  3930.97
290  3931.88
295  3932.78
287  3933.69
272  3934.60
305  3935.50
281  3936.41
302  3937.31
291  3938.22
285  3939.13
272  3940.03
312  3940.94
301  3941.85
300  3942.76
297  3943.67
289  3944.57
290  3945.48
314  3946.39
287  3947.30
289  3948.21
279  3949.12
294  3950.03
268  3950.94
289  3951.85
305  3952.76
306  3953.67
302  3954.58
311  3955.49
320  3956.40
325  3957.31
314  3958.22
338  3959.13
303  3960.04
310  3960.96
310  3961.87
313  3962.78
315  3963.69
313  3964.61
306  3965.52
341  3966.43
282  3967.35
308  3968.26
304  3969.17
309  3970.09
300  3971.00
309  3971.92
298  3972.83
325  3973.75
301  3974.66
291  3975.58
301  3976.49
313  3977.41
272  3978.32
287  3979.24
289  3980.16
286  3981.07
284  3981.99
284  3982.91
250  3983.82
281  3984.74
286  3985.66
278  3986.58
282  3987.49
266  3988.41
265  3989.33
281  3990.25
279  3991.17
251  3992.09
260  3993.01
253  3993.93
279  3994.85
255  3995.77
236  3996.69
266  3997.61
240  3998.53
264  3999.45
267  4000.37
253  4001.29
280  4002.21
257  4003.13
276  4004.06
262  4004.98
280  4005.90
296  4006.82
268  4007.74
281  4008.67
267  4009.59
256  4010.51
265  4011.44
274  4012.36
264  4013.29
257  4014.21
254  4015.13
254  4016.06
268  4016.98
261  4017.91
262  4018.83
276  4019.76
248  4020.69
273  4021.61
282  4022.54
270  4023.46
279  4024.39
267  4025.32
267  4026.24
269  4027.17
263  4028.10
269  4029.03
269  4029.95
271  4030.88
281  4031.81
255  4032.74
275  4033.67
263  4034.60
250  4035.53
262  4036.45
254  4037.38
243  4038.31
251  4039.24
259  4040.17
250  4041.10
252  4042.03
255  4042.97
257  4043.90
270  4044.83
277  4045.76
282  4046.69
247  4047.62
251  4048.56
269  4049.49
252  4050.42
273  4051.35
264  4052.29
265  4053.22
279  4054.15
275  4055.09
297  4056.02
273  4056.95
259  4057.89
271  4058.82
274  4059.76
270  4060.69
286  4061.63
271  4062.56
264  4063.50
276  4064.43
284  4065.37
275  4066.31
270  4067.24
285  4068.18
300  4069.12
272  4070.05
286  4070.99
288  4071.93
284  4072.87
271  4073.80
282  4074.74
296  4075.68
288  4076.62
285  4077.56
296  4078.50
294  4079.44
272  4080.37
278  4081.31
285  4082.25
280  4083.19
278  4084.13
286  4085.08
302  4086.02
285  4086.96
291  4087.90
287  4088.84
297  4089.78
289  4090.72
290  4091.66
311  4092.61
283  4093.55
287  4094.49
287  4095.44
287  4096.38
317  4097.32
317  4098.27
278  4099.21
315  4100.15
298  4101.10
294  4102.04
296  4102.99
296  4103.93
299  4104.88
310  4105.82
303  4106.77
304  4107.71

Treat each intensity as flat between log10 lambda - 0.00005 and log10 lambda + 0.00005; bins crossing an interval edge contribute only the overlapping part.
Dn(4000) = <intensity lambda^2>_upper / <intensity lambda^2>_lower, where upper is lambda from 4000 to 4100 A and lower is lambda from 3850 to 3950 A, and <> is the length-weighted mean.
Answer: 1.0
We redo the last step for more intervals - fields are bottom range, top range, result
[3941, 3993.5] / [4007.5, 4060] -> 0.93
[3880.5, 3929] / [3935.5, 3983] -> 1.02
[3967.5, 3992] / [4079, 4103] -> 1.07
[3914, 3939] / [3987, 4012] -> 0.93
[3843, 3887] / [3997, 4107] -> 0.93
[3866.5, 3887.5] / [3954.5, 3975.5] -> 1.01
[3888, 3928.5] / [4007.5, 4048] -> 0.93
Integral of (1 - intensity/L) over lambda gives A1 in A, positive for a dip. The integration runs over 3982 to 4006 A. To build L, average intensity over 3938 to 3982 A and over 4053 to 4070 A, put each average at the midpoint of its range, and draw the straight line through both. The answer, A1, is 2.15 A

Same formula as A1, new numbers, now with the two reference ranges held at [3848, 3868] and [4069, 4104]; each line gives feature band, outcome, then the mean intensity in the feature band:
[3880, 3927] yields 2.9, 304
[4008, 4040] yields 3.9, 265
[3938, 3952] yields 1.1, 291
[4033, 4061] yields 3.1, 264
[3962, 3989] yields 1.3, 296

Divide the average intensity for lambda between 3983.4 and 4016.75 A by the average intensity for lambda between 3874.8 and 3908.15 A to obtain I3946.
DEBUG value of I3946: 0.9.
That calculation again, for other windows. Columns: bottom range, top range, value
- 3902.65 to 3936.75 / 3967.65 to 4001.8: 0.94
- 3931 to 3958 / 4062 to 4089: 0.96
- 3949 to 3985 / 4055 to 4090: 0.94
